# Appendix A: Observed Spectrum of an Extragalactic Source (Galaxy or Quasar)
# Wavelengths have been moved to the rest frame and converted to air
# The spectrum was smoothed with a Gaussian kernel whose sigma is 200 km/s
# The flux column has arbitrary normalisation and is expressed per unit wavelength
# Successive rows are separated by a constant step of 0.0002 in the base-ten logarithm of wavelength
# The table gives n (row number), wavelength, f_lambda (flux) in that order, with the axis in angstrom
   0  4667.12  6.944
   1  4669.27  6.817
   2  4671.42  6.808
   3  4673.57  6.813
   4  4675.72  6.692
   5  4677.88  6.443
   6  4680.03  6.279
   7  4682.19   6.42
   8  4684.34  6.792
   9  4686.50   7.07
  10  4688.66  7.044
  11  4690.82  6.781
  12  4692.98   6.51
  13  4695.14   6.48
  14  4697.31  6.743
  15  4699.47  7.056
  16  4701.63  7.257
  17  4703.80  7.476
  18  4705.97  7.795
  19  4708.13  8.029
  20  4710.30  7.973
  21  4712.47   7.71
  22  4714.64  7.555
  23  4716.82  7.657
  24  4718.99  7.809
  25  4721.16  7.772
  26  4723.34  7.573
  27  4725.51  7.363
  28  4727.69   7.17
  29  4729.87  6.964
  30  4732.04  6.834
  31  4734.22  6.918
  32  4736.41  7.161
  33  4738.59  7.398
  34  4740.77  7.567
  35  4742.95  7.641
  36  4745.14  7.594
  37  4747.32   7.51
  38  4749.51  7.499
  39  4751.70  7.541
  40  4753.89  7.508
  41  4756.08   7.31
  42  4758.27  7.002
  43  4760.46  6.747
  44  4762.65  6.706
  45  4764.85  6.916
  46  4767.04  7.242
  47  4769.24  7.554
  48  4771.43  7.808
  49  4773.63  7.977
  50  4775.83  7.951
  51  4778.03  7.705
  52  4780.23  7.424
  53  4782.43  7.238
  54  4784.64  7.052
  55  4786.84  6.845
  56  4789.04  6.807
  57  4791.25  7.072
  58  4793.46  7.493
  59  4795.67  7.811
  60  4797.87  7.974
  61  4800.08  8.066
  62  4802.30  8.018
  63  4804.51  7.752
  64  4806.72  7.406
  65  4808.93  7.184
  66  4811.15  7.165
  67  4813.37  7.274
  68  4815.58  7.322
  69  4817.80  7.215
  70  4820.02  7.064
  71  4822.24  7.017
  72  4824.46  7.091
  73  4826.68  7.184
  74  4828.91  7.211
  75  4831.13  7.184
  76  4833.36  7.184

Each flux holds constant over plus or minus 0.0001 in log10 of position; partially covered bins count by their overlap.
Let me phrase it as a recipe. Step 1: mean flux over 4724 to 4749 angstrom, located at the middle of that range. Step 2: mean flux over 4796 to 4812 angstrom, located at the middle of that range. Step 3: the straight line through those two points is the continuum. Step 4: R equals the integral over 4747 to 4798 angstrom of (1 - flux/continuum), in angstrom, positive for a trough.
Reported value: 1.0 angstrom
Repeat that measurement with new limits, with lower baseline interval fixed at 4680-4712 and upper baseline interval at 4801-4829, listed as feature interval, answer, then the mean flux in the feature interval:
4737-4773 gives -0.79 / 7.35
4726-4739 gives 0.15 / 7.07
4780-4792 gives 0.34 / 7.05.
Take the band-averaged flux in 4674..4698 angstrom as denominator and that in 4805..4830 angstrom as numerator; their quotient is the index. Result 1.1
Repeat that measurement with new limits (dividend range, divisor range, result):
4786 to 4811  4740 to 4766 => 1.03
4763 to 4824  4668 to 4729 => 1.04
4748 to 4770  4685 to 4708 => 1.02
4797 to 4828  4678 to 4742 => 1.03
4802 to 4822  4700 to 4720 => 0.96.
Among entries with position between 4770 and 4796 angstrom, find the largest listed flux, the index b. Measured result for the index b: 7.977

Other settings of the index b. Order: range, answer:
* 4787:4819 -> 8.066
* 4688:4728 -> 8.029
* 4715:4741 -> 7.809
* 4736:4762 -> 7.641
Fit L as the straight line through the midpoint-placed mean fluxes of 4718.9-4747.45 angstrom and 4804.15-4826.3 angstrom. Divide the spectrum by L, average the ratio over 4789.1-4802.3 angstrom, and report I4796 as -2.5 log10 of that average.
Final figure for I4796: -0.05 mag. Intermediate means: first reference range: 7.36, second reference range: 7.23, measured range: 7.64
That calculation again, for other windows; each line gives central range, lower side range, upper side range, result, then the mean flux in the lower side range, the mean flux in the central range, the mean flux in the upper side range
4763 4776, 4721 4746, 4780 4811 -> -0.02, 7.31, 7.5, 7.43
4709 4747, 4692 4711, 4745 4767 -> -0.03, 7.25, 7.45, 7.22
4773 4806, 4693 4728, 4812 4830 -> -0.04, 7.44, 7.54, 7.17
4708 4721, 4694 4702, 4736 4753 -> -0.10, 6.85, 7.77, 7.5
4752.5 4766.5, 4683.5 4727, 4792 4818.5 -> 0.06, 7.32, 7.05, 7.56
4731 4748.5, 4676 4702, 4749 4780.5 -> -0.02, 6.72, 7.33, 7.39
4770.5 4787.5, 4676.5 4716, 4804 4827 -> -0.05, 7.08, 7.51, 7.23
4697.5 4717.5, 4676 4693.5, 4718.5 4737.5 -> -0.09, 6.67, 7.57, 7.27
